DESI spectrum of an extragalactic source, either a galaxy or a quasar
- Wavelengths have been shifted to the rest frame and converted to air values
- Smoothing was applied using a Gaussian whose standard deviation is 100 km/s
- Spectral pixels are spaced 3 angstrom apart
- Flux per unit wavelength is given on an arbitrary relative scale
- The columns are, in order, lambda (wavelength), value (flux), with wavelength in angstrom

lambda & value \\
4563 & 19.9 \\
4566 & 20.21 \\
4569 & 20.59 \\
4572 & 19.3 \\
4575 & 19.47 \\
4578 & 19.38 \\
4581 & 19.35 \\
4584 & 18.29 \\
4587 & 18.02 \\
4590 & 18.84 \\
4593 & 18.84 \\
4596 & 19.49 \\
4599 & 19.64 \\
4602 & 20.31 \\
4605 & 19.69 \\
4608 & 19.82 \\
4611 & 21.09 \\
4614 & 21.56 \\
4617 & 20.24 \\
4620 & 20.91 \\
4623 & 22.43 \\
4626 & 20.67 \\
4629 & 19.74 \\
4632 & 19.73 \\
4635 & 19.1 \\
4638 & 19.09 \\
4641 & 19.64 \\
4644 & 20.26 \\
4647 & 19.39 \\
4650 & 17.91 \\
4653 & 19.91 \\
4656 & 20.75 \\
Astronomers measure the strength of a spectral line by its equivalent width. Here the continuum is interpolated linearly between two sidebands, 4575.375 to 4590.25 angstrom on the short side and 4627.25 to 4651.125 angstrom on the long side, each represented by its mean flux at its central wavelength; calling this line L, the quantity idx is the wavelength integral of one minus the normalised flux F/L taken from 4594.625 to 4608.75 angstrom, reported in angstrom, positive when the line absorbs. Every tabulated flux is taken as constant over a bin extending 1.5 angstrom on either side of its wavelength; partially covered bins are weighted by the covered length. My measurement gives -0.6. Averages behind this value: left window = 18.8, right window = 19.4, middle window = 19.8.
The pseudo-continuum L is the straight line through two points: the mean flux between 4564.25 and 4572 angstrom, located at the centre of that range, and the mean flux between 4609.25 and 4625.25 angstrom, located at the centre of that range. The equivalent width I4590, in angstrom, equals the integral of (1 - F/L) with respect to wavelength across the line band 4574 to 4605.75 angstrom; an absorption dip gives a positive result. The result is 2.2 angstrom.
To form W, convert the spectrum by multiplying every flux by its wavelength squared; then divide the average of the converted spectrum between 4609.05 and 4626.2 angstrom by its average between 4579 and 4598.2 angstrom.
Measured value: 1.14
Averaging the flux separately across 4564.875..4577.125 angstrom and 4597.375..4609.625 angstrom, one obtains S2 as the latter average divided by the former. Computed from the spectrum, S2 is 1.00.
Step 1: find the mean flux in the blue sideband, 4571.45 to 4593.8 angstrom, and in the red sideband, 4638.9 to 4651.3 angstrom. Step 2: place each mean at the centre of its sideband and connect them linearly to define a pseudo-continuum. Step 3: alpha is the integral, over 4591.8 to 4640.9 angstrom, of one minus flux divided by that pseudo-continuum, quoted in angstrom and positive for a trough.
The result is -2.6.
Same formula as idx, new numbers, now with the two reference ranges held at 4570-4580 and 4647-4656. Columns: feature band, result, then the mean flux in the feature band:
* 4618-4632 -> -1.04 angstrom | 20.8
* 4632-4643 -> -0.03 angstrom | 19.4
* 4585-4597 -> 0.41 angstrom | 18.7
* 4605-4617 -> -0.77 angstrom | 20.6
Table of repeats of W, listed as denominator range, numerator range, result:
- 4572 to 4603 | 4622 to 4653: 1.05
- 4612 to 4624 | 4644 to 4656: 0.93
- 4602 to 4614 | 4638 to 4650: 0.97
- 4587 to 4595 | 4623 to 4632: 1.11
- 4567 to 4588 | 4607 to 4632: 1.10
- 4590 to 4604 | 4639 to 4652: 1.01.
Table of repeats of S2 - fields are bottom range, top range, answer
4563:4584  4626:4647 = 1.00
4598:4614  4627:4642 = 0.96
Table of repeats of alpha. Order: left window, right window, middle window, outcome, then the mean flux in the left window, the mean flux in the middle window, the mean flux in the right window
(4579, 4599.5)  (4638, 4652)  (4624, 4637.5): -0.5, 18.9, 19.9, 19.3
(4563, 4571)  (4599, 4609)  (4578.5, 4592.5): 1.0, 20.2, 18.7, 19.9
